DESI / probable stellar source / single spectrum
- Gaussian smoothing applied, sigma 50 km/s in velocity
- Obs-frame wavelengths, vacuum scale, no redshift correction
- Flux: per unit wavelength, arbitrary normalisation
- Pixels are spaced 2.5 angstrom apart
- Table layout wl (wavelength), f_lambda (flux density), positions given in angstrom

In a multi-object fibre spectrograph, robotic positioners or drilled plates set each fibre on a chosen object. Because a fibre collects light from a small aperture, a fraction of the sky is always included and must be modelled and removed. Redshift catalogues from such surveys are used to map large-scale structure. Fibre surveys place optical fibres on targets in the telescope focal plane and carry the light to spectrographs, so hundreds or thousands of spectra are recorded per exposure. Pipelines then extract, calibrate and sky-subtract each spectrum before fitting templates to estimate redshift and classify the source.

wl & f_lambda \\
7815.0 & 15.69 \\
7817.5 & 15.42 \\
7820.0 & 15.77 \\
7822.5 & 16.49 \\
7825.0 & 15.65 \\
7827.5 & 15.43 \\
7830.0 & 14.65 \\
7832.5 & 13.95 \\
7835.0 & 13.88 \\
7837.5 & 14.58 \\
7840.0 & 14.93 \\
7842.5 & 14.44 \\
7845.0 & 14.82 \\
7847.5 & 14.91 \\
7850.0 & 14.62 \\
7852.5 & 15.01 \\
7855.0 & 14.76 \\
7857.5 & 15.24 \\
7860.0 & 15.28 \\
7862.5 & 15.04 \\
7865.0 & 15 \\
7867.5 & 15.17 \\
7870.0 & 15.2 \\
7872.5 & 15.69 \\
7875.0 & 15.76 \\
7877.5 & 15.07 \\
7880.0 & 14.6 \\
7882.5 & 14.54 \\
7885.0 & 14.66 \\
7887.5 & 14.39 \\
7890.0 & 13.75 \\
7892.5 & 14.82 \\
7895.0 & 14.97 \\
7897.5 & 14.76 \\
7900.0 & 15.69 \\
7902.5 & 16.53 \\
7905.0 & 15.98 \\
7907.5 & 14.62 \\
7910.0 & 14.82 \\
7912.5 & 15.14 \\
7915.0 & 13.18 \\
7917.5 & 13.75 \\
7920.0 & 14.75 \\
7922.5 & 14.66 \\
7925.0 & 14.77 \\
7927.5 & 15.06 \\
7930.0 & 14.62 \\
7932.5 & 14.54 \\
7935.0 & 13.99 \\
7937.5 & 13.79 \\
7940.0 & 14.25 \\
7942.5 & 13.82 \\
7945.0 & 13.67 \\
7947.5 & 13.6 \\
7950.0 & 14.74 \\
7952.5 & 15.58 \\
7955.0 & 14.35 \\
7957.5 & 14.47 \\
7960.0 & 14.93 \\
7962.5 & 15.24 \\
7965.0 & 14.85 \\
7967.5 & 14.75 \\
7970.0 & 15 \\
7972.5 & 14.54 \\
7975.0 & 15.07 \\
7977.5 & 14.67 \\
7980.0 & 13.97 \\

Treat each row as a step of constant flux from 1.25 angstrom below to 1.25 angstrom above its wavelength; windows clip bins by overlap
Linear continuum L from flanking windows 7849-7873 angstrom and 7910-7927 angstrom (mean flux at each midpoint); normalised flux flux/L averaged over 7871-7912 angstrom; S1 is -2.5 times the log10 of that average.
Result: -0.022 mag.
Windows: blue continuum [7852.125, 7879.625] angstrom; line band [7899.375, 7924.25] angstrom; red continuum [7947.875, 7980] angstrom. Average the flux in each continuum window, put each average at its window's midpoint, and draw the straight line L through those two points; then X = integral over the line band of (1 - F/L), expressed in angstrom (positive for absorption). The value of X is 0.2 angstrom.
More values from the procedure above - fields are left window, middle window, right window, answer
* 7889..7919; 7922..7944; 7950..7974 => 0.71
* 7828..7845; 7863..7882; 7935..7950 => -1.18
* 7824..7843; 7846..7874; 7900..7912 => -0.20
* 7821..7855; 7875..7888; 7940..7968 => -0.02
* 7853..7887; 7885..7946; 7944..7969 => 0.96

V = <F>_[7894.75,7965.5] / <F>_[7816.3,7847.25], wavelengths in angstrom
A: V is 0.98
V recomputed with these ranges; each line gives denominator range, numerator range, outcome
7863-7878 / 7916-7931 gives 0.95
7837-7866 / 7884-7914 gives 1.01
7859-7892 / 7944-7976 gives 0.98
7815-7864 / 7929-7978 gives 0.97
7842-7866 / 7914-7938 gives 0.96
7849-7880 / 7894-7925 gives 0.98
